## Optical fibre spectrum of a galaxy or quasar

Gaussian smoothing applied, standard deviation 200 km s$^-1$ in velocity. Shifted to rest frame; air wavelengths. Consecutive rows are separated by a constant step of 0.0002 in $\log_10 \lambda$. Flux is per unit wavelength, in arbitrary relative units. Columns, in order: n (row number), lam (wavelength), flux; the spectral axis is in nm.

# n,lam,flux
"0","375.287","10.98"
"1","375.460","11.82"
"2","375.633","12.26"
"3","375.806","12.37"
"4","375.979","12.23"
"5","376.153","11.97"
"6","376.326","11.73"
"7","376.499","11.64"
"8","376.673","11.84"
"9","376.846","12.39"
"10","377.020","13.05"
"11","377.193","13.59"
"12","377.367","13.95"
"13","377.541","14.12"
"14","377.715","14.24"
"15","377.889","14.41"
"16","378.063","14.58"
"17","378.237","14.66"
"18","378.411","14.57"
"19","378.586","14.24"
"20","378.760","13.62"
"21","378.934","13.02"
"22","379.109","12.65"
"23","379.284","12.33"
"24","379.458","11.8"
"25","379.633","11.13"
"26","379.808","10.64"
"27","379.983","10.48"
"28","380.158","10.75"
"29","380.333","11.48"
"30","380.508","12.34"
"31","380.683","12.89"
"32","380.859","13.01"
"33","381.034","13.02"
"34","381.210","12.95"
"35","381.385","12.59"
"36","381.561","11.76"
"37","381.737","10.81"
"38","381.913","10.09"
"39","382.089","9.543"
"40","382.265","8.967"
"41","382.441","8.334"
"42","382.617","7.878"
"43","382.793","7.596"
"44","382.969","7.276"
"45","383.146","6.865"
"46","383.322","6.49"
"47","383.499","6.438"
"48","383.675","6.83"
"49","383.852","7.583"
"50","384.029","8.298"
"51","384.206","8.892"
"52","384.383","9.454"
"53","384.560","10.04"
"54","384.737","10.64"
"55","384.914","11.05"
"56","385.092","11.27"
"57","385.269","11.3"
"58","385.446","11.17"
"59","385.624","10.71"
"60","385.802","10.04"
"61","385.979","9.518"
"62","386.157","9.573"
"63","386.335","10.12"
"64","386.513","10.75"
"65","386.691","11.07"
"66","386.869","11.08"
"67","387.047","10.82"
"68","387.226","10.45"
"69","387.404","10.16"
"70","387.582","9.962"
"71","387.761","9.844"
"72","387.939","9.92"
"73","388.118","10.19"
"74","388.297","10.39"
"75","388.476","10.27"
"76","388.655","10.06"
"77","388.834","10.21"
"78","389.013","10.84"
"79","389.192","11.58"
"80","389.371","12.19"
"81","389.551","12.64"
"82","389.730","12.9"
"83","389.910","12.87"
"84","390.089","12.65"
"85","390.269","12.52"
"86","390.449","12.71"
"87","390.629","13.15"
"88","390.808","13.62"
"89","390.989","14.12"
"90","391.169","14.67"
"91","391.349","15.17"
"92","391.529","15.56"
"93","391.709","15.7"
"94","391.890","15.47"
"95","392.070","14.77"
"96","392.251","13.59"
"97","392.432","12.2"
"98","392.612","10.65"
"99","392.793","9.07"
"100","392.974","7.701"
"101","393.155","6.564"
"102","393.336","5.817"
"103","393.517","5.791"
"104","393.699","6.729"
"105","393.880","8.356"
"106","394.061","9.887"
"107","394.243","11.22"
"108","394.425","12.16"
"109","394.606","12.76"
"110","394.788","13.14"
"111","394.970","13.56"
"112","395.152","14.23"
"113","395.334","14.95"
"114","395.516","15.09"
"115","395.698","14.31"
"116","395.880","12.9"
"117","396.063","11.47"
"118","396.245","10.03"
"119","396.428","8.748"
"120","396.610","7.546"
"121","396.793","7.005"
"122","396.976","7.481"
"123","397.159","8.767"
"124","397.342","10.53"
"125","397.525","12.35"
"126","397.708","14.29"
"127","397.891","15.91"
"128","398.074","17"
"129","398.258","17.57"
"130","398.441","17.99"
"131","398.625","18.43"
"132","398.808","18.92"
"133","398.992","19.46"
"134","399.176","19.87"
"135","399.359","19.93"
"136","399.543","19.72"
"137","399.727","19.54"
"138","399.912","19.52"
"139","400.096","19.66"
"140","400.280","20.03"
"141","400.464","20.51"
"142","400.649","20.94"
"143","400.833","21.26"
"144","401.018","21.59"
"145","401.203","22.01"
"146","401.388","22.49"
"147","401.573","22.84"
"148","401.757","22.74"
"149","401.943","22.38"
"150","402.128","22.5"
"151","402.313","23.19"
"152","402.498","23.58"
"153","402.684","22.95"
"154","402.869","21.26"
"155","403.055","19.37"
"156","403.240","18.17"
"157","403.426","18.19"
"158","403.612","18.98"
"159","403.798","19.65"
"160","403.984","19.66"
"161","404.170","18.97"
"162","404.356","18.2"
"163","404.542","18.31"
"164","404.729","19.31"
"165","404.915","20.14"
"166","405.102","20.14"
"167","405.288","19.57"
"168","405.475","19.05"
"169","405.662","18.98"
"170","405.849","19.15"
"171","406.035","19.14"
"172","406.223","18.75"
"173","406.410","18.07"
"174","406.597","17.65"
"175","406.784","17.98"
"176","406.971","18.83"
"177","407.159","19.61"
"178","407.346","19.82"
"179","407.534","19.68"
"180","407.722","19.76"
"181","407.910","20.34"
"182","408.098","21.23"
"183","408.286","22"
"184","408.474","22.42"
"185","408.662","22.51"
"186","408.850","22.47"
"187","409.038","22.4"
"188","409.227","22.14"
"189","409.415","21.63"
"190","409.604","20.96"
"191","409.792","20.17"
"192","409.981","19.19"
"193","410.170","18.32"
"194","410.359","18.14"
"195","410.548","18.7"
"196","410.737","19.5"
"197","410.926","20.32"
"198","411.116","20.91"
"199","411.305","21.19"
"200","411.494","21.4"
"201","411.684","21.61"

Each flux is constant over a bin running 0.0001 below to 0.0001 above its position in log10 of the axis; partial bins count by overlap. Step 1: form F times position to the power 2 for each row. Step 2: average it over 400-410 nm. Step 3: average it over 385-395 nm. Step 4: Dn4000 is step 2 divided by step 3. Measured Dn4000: 2.0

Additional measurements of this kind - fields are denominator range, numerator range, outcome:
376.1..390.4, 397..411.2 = 1.97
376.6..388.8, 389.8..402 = 1.43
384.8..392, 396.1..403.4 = 1.62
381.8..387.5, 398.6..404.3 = 2.39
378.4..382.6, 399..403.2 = 2.02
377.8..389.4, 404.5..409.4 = 2.11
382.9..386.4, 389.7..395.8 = 1.38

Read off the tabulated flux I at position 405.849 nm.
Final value 19.15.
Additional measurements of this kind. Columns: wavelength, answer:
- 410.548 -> 18.7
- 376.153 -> 11.97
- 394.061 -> 9.887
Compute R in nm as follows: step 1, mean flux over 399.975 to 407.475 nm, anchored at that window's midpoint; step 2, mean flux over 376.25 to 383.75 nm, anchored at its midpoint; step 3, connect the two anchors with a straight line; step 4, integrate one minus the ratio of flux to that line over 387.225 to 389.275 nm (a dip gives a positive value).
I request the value 0.589 nm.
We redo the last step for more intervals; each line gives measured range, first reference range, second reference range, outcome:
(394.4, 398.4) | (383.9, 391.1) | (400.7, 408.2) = 0.85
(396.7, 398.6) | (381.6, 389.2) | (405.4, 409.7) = 0.30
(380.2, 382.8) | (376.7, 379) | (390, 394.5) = 0.45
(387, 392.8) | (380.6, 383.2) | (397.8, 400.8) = 0.88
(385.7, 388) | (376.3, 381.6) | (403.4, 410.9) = 0.70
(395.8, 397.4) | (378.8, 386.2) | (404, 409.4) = 0.66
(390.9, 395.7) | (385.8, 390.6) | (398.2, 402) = 0.95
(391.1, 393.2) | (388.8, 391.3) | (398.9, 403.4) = 0.22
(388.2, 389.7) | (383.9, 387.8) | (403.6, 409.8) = 0.08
